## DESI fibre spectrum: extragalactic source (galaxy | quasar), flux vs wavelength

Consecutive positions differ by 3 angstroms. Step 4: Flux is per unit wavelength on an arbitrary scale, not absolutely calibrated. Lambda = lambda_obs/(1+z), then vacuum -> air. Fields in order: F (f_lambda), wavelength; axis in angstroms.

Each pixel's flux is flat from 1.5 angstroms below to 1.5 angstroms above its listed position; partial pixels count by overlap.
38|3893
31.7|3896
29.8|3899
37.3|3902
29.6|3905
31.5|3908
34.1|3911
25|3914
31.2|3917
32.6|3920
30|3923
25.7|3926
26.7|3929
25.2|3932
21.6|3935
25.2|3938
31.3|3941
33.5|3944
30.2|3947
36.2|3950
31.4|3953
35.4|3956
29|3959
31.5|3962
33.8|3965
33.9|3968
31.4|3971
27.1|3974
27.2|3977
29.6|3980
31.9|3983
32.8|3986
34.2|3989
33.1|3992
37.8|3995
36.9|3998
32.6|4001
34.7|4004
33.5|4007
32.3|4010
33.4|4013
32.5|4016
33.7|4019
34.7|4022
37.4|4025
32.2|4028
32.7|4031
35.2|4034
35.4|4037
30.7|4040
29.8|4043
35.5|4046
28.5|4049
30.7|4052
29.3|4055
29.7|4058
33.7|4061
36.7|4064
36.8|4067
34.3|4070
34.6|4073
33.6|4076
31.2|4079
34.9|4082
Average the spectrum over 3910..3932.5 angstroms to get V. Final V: 28.9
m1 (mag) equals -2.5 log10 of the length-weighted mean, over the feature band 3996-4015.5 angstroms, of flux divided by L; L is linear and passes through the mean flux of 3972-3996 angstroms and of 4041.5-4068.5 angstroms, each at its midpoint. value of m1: -0.07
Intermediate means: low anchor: 31.6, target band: 33.9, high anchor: 32.3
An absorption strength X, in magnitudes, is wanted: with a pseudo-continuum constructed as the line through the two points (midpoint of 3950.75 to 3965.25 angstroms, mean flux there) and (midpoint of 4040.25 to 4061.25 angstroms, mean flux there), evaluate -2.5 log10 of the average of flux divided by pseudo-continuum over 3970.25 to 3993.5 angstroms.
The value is 0.04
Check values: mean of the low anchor 32.3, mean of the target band 30.9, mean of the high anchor 30.9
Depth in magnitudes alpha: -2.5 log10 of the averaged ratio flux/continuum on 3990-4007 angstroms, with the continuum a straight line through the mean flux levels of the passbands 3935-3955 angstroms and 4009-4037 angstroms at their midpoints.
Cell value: -0.06 mag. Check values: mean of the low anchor 30.7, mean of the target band 34.9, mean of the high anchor 33.9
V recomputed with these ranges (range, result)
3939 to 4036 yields 32.9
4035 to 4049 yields 32.5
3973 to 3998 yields 32.1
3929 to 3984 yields 30.2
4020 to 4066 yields 32.9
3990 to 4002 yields 35.2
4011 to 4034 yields 33.9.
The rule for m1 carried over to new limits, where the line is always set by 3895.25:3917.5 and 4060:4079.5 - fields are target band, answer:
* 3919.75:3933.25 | 0.146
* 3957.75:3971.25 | 0.015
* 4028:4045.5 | 0.034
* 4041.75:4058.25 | 0.118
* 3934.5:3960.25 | 0.046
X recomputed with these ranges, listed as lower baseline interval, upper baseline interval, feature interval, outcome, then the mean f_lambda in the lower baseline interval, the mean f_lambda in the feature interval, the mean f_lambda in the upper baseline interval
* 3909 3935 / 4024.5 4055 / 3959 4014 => -0.06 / 28.4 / 32.5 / 32.5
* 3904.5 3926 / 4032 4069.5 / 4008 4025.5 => -0.06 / 30.3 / 33.8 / 32.7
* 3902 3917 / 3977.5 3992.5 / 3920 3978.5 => 0.06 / 30.9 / 29.9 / 31.9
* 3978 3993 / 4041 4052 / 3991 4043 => -0.08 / 32.1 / 33.9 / 31.2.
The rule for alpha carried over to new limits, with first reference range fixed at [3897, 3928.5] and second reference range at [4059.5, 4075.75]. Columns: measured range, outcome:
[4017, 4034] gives -0.01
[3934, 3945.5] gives 0.12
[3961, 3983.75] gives 0.05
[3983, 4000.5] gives -0.05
